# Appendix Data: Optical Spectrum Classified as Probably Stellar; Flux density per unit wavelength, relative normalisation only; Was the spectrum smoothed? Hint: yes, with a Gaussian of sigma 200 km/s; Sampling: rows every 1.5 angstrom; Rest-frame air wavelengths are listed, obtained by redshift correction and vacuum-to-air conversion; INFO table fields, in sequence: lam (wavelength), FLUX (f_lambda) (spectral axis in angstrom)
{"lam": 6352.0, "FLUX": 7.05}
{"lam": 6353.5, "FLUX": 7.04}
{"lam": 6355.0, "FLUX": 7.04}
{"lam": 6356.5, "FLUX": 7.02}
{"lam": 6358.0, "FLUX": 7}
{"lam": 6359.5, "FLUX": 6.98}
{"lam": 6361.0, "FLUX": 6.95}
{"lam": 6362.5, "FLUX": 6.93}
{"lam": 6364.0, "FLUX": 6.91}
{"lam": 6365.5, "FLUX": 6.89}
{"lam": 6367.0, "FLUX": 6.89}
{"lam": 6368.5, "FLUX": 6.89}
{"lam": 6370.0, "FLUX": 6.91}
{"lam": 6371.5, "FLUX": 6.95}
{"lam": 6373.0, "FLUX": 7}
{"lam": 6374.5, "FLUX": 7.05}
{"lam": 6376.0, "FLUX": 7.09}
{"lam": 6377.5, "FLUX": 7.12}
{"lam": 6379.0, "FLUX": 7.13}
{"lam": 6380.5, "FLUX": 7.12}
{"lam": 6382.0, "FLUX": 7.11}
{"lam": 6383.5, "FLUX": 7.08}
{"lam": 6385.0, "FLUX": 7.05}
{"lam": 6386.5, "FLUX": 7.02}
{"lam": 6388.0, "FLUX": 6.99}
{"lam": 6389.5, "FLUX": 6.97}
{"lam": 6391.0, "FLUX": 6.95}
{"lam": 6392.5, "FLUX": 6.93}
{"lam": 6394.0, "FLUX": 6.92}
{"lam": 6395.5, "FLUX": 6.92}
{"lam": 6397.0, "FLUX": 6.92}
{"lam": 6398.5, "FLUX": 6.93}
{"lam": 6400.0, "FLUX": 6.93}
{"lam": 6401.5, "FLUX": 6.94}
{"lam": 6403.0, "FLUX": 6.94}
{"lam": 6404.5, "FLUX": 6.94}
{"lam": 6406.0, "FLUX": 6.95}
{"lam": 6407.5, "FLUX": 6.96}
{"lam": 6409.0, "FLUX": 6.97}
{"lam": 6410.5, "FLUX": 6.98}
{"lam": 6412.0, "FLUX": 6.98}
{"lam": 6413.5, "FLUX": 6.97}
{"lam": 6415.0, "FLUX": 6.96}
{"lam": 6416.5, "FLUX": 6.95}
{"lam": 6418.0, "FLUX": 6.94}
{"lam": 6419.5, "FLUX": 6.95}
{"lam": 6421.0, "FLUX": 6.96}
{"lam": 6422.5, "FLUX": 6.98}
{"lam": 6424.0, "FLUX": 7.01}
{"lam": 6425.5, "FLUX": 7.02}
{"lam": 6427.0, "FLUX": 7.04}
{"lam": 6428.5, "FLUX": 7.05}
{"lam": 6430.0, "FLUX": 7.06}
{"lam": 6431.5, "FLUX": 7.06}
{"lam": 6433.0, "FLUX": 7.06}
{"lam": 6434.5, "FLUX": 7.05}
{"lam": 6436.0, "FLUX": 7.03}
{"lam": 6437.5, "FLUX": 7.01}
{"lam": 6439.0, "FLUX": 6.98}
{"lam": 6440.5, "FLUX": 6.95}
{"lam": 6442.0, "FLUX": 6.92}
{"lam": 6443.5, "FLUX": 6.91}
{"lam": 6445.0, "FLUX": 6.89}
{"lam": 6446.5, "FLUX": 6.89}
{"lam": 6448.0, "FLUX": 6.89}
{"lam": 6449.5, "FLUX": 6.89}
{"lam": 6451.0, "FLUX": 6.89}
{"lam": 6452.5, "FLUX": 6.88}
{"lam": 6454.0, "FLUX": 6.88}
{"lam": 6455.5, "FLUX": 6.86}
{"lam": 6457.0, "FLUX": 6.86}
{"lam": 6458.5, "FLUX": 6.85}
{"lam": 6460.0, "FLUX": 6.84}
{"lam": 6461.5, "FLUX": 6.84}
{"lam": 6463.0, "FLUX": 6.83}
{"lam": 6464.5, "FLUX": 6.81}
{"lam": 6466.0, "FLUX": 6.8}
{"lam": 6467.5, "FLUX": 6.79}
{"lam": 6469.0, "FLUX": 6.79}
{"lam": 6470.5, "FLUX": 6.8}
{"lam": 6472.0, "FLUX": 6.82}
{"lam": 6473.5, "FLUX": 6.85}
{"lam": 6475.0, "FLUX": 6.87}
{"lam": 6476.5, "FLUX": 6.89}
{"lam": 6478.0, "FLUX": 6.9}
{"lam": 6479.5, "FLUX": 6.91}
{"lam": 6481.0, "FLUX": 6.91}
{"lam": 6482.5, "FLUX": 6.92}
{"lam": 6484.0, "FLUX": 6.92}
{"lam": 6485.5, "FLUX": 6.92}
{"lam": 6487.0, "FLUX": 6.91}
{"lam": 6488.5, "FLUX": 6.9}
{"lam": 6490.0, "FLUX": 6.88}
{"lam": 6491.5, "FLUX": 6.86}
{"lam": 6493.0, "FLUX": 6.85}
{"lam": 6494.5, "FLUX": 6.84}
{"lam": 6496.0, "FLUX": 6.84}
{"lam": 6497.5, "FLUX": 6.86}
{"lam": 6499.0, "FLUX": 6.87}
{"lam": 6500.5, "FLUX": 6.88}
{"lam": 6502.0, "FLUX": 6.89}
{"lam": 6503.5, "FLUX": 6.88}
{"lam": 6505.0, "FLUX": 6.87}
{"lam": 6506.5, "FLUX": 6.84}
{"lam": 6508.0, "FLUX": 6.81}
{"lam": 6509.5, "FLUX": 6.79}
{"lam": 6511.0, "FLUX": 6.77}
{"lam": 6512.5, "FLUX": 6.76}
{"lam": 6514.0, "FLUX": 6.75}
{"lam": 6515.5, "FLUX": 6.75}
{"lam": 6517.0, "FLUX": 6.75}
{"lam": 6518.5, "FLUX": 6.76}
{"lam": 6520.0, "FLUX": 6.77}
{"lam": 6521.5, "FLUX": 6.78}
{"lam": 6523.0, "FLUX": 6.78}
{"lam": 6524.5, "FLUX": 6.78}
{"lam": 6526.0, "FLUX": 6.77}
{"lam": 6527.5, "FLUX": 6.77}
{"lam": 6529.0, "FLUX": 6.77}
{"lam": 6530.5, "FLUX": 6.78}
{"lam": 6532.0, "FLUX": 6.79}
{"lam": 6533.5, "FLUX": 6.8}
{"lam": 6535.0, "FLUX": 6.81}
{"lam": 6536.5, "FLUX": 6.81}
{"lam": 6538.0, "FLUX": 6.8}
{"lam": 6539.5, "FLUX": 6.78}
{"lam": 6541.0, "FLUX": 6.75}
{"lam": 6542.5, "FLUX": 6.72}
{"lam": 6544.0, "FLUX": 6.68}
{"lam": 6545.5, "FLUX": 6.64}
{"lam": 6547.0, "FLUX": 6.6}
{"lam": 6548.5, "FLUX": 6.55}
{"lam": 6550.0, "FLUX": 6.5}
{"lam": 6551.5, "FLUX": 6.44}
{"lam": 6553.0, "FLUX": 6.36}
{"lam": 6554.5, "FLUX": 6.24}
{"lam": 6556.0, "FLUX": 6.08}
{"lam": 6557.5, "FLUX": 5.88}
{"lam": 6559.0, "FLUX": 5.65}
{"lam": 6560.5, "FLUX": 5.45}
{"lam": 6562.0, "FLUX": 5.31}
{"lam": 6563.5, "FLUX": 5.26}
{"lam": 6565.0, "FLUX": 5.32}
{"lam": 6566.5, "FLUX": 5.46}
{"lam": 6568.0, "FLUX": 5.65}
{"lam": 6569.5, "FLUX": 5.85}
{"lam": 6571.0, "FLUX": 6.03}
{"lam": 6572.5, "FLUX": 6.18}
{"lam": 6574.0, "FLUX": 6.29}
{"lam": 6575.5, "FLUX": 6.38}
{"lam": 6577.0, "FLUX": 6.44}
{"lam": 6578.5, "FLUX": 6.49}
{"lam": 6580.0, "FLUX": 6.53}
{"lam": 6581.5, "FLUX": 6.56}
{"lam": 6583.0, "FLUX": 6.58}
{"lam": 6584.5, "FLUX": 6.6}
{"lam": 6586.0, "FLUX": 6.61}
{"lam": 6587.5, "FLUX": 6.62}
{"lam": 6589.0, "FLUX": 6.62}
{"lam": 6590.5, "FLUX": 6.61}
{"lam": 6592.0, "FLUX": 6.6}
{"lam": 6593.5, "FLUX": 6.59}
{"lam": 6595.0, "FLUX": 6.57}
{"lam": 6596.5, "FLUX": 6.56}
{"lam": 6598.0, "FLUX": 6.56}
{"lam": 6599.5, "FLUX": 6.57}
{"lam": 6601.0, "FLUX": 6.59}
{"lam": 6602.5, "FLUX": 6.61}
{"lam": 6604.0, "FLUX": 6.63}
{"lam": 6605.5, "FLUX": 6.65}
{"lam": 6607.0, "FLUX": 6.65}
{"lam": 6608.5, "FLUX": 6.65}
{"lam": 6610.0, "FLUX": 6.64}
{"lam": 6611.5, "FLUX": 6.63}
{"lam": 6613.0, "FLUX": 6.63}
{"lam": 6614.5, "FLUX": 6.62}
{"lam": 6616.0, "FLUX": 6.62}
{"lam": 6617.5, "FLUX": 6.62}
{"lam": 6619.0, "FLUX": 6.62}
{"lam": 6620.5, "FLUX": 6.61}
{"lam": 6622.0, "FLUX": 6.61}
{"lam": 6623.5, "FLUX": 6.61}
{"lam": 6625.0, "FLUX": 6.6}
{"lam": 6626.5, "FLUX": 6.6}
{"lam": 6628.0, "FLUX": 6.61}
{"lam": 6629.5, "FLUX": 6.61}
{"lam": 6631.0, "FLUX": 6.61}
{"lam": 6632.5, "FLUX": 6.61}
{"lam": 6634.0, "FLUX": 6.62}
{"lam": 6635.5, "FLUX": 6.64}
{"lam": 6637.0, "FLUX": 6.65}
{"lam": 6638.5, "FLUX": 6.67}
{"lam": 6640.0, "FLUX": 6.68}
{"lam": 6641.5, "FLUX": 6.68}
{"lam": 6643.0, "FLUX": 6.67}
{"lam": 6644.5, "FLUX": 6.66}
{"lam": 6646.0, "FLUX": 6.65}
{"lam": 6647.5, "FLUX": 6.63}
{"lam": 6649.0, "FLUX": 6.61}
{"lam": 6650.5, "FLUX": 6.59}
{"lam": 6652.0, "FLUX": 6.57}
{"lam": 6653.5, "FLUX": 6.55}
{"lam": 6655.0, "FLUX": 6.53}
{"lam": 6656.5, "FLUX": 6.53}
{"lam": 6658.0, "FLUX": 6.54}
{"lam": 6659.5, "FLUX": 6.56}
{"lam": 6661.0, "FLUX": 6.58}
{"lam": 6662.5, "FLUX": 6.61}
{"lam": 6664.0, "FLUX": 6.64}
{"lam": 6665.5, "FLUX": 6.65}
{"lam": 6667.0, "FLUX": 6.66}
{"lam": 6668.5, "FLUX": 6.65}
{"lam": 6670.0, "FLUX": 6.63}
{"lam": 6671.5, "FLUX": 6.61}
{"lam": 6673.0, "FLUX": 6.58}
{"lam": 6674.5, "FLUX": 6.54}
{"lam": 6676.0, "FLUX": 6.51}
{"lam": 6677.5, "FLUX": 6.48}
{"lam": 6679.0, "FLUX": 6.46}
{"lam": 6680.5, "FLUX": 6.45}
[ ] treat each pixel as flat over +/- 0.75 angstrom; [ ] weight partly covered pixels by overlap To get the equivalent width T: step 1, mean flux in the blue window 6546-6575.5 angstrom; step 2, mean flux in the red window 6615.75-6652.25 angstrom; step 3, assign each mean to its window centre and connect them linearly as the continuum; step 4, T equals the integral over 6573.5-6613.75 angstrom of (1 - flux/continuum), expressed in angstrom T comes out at -2.00 angstrom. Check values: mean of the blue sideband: 5.97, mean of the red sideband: 6.63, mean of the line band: 6.57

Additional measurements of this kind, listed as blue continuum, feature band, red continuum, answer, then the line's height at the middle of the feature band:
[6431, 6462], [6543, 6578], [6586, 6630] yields 3.35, 6.7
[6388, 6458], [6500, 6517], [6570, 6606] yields -0.22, 6.73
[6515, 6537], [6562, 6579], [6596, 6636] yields 2.01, 6.7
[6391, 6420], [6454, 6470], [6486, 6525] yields 0.11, 6.88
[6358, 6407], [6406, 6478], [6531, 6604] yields -1.52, 6.78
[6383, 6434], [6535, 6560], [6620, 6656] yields 1.09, 6.76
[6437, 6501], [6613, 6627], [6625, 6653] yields 0.09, 6.66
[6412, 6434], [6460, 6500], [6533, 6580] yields -1.13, 6.67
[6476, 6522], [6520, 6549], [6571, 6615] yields -0.05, 6.73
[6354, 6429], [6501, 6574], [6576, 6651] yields 2.99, 6.74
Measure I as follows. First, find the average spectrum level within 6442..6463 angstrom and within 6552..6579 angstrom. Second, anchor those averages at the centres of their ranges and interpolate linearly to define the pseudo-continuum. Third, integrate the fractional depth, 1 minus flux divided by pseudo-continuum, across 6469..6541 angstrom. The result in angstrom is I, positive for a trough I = -4.6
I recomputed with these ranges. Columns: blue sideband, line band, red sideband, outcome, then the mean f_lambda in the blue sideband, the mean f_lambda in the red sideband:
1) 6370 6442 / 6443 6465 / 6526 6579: -0.32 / 7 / 6.3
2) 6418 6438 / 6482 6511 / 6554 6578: -1.95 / 7.02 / 5.84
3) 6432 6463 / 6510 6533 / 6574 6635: -0.02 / 6.92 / 6.59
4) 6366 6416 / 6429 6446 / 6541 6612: -0.43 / 6.98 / 6.34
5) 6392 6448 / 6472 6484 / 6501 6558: -0.12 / 6.97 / 6.69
